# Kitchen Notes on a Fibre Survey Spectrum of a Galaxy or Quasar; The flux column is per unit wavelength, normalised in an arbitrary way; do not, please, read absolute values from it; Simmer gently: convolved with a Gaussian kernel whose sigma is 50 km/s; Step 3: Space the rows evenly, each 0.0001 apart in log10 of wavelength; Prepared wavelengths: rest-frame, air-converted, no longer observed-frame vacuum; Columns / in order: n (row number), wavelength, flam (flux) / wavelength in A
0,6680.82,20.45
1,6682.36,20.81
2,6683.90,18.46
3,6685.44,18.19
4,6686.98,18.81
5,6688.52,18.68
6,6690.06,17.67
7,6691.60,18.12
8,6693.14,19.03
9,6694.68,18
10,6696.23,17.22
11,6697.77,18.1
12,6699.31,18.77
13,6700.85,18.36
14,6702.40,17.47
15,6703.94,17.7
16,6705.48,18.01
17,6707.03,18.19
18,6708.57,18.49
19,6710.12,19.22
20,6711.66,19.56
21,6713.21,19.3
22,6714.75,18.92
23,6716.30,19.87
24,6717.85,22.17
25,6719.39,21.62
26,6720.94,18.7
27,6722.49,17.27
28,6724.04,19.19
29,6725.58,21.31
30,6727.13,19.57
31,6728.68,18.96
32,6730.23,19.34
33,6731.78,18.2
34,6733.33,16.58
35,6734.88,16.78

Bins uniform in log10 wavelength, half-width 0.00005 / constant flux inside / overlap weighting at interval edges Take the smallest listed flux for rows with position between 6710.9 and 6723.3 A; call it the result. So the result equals 17.27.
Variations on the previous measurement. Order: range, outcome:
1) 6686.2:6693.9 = 17.67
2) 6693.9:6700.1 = 17.22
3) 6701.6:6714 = 17.47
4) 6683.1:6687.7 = 18.19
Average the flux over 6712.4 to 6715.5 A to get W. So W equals 19.1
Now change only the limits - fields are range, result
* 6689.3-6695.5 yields 18.2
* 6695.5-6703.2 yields 18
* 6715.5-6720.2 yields 21.2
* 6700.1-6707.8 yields 17.9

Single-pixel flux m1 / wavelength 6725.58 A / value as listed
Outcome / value 21.31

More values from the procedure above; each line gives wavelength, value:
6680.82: 20.45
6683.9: 18.46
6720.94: 18.7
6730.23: 19.34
